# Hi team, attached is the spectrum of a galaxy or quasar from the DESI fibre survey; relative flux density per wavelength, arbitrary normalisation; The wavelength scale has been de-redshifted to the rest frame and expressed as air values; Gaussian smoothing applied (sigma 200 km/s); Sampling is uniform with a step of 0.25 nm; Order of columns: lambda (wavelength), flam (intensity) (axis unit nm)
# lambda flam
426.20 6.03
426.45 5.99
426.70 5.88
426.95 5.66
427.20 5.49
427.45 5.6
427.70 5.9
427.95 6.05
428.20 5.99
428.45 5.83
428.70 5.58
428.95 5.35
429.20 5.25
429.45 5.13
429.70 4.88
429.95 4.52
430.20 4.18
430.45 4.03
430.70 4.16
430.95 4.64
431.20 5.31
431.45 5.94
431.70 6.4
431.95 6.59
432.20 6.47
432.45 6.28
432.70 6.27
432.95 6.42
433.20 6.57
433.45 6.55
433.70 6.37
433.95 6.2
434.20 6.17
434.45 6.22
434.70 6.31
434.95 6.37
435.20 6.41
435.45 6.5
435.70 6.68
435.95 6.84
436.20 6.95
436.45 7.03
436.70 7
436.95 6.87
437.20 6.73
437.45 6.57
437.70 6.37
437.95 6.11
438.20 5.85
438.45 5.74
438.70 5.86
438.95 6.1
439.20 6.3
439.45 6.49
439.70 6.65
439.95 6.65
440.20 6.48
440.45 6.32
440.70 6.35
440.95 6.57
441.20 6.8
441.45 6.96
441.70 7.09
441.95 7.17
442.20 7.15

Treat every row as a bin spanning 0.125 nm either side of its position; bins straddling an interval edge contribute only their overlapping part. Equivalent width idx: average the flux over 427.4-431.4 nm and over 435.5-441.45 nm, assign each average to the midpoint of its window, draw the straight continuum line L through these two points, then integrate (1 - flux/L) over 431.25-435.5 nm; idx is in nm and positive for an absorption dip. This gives -0.44 nm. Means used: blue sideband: 5.16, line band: 6.33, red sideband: 6.5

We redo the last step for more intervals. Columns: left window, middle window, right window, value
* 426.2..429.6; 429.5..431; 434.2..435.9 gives 0.378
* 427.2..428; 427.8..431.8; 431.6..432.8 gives 0.571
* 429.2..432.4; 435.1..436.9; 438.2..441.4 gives -0.278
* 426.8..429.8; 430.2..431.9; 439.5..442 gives 0.216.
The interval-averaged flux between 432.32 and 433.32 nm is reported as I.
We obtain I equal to 6.38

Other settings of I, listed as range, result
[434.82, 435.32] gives 6.39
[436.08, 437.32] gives 6.92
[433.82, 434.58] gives 6.2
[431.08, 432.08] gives 6.07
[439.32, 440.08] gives 6.59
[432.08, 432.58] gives 6.37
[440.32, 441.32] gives 6.51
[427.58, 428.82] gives 5.87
